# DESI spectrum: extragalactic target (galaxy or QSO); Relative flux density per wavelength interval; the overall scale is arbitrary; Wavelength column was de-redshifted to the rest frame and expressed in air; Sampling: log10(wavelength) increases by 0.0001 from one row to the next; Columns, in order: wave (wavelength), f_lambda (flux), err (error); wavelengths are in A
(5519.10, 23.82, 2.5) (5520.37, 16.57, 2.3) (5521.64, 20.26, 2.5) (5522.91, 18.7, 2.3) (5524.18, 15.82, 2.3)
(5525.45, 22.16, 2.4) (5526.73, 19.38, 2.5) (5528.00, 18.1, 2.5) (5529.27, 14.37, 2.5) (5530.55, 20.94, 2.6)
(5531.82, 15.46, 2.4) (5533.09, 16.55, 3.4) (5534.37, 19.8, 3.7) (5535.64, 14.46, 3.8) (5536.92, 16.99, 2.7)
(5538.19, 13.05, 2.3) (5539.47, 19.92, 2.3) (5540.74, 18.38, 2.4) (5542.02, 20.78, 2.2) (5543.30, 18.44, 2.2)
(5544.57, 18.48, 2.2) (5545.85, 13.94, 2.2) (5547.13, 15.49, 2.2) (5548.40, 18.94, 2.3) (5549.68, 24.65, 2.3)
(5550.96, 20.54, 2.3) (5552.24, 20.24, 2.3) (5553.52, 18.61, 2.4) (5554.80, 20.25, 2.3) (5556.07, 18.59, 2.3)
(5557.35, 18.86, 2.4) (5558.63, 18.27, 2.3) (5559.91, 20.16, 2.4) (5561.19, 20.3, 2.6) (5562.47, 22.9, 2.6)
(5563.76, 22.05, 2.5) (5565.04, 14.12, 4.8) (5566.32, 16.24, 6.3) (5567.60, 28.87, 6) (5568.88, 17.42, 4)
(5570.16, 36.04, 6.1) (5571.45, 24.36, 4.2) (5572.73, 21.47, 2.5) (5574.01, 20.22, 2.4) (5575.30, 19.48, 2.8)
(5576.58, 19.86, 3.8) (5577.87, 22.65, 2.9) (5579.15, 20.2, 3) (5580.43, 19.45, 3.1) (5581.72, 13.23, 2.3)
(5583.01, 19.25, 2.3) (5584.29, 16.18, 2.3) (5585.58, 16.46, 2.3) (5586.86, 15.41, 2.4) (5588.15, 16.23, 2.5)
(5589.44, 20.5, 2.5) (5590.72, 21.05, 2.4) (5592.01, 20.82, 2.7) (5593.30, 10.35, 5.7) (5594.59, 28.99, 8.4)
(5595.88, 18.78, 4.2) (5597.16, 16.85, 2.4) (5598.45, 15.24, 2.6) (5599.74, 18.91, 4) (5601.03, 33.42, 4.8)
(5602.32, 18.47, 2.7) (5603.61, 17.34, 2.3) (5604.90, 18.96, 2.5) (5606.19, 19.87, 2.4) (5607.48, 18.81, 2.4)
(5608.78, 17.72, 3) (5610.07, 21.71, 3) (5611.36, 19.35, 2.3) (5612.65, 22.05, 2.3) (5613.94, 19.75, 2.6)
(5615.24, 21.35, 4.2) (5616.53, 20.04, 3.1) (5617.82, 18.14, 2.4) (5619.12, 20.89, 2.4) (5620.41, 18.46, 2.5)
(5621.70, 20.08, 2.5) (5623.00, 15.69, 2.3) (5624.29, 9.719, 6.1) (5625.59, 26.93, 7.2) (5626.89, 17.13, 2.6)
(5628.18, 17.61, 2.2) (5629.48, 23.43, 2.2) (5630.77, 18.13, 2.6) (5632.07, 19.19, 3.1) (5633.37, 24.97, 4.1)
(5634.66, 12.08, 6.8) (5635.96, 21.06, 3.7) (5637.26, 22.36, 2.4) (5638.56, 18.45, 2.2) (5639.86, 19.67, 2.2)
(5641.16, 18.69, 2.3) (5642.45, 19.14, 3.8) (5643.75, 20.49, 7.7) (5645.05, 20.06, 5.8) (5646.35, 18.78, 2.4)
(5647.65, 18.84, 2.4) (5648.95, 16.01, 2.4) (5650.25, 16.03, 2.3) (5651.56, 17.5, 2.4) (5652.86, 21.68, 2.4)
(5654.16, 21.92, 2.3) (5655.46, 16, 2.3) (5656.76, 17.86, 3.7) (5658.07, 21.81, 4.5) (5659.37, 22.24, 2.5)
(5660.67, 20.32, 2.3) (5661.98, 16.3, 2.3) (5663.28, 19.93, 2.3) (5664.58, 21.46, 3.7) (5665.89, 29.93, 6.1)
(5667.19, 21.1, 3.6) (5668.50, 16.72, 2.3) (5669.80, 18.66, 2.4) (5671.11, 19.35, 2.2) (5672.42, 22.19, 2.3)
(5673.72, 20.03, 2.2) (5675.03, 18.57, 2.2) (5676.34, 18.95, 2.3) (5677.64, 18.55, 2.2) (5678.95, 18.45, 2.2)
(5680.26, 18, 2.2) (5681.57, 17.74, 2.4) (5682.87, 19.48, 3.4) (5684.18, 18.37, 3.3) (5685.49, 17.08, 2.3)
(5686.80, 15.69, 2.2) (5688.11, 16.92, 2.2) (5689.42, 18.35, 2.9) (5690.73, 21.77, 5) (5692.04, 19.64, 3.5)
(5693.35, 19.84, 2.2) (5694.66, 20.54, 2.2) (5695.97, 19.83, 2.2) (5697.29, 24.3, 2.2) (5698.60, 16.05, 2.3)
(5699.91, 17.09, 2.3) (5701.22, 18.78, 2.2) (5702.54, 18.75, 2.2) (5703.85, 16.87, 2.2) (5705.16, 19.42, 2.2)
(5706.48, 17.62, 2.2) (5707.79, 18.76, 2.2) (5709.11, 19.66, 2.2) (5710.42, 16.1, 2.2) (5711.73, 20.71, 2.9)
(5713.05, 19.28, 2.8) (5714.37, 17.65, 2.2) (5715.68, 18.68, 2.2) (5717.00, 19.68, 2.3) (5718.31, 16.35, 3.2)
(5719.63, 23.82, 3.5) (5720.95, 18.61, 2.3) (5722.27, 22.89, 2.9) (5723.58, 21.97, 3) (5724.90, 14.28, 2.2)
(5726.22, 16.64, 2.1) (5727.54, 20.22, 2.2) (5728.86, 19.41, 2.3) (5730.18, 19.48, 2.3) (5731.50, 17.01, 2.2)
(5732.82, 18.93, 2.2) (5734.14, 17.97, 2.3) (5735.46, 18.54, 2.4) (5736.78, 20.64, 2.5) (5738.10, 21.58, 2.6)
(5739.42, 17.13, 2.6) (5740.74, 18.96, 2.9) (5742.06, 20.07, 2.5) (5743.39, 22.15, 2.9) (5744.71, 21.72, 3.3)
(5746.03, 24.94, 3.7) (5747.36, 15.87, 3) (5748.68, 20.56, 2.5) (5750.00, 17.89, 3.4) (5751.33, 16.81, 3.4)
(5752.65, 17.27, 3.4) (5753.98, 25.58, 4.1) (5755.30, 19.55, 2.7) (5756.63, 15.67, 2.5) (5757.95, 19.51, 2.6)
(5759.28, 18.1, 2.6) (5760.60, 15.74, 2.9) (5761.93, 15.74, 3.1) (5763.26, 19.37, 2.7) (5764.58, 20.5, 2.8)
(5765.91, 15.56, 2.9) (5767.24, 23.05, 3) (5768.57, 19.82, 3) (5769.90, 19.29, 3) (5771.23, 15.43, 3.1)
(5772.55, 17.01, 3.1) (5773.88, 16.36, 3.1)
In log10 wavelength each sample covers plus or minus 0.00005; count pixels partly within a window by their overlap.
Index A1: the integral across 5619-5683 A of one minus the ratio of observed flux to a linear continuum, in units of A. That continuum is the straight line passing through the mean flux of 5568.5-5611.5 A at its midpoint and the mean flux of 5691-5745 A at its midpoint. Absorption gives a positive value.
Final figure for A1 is 0.6 A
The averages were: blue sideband 19.9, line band 19.4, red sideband 19.2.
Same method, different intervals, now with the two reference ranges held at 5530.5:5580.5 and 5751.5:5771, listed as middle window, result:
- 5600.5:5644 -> -0.7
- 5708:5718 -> 0.1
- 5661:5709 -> -0.2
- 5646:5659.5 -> 0.3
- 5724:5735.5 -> 0.5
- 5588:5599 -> 0.3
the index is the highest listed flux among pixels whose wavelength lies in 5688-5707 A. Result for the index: 24.3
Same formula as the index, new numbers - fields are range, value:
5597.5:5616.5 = 33.42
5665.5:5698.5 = 29.93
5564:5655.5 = 36.04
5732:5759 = 25.58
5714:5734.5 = 23.82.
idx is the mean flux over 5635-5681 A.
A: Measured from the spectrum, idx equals 19.6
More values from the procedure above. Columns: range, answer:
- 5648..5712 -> 19.2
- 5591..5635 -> 19.5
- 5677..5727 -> 18.8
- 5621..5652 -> 18.8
